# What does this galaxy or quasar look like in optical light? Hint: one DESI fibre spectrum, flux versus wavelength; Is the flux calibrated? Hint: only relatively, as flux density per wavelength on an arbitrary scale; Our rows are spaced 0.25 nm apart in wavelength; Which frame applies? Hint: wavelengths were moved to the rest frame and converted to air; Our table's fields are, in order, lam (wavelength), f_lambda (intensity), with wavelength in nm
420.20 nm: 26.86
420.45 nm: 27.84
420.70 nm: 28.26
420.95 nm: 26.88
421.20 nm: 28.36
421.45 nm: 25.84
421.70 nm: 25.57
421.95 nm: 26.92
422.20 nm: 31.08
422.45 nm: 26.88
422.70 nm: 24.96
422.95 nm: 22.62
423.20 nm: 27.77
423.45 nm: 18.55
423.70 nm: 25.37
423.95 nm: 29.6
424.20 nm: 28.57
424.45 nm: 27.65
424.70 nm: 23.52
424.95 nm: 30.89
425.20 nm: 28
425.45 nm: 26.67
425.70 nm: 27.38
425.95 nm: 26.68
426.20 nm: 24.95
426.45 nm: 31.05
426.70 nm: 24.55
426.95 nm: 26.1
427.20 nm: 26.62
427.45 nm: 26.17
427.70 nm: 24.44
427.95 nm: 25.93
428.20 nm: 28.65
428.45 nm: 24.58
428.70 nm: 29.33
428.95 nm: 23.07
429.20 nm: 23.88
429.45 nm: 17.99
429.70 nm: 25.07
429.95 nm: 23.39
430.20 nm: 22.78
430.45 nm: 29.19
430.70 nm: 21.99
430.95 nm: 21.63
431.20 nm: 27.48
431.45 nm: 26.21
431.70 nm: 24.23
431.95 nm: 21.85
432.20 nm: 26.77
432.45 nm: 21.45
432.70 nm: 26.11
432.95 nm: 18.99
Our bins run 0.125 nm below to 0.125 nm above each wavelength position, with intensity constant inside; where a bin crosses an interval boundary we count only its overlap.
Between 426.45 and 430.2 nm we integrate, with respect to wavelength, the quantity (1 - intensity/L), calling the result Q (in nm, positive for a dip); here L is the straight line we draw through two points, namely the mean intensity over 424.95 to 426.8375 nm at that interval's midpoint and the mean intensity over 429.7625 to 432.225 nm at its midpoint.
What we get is 0.123 nm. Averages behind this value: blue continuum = 27.3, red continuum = 24.5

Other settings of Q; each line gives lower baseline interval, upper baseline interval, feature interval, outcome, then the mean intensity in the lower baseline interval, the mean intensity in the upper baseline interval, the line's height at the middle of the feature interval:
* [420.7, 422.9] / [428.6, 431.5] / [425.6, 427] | -0.07 nm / 27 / 24.2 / 25.5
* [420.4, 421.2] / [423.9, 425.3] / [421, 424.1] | 0.19 nm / 27.8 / 28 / 27.8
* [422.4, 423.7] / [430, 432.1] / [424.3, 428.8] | -0.48 nm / 24.1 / 24.4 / 24.2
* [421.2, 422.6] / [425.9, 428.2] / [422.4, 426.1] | 0.08 nm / 27.3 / 26.4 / 26.9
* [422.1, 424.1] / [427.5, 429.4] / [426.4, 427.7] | -0.05 nm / 25.8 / 25.4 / 25.5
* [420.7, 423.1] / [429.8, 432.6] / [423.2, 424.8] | 0.02 nm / 26.7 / 24.3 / 26.1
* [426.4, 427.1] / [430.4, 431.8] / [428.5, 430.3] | 0.14 nm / 26.8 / 24.9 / 25.7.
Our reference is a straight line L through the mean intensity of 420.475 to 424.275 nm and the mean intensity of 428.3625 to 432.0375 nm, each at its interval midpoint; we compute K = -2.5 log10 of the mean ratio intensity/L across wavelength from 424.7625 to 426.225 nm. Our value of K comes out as -0.08 mag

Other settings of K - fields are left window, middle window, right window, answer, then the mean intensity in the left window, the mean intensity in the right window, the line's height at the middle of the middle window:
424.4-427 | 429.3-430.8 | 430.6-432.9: 0.06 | 27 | 24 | 24.9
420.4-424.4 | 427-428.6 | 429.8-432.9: -0.04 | 26.6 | 24.3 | 25.2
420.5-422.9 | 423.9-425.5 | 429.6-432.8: -0.06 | 27.1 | 24.5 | 26.2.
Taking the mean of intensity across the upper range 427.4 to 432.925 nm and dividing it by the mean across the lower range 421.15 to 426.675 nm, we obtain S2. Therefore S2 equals 0.92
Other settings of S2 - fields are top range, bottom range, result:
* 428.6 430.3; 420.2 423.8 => 0.90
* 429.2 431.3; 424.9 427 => 0.87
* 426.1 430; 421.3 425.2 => 0.96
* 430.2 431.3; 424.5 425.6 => 0.91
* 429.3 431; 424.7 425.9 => 0.84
